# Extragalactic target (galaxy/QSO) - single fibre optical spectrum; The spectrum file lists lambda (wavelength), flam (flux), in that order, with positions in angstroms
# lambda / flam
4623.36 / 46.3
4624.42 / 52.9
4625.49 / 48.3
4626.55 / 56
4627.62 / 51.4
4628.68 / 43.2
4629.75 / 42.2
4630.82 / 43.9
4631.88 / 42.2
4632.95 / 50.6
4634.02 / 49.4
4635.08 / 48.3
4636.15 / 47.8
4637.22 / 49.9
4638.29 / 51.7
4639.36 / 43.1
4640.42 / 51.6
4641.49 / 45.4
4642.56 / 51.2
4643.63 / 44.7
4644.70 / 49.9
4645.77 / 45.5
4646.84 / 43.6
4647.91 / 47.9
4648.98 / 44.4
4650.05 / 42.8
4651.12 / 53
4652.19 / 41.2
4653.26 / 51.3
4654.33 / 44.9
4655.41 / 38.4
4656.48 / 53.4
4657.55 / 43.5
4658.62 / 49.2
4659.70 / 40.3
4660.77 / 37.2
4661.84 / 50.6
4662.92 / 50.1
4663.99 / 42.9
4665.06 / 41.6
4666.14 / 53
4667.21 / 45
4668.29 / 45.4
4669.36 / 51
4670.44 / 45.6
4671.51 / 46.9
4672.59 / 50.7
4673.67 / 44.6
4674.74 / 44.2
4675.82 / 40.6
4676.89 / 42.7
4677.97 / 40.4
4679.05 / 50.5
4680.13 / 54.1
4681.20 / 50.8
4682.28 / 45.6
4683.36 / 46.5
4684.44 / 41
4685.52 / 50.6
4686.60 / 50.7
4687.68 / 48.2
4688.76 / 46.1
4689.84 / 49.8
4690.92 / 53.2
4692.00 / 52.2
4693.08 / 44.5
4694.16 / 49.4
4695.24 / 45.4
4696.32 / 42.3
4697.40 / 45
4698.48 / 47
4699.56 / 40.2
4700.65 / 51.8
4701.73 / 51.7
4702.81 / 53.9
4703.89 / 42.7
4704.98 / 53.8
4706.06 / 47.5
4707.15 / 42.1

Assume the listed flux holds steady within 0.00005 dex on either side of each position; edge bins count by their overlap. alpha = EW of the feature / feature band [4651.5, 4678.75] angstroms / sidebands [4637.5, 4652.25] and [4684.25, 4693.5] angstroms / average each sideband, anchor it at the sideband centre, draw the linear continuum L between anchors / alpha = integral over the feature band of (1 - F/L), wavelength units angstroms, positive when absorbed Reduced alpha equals 1.4 angstroms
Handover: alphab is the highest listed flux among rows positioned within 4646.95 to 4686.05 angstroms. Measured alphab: 54.1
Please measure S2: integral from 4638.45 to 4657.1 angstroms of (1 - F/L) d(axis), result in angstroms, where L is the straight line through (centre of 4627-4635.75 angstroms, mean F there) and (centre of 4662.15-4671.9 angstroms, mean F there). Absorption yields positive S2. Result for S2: 0.0 angstroms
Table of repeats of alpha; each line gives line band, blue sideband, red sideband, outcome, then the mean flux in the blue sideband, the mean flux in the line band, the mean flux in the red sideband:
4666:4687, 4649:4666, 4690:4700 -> -0.32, 45.5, 46.9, 46.8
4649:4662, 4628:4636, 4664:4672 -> 0.31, 45.9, 45.3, 46.7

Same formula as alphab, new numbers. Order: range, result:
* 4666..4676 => 53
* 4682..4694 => 53.2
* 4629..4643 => 51.7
